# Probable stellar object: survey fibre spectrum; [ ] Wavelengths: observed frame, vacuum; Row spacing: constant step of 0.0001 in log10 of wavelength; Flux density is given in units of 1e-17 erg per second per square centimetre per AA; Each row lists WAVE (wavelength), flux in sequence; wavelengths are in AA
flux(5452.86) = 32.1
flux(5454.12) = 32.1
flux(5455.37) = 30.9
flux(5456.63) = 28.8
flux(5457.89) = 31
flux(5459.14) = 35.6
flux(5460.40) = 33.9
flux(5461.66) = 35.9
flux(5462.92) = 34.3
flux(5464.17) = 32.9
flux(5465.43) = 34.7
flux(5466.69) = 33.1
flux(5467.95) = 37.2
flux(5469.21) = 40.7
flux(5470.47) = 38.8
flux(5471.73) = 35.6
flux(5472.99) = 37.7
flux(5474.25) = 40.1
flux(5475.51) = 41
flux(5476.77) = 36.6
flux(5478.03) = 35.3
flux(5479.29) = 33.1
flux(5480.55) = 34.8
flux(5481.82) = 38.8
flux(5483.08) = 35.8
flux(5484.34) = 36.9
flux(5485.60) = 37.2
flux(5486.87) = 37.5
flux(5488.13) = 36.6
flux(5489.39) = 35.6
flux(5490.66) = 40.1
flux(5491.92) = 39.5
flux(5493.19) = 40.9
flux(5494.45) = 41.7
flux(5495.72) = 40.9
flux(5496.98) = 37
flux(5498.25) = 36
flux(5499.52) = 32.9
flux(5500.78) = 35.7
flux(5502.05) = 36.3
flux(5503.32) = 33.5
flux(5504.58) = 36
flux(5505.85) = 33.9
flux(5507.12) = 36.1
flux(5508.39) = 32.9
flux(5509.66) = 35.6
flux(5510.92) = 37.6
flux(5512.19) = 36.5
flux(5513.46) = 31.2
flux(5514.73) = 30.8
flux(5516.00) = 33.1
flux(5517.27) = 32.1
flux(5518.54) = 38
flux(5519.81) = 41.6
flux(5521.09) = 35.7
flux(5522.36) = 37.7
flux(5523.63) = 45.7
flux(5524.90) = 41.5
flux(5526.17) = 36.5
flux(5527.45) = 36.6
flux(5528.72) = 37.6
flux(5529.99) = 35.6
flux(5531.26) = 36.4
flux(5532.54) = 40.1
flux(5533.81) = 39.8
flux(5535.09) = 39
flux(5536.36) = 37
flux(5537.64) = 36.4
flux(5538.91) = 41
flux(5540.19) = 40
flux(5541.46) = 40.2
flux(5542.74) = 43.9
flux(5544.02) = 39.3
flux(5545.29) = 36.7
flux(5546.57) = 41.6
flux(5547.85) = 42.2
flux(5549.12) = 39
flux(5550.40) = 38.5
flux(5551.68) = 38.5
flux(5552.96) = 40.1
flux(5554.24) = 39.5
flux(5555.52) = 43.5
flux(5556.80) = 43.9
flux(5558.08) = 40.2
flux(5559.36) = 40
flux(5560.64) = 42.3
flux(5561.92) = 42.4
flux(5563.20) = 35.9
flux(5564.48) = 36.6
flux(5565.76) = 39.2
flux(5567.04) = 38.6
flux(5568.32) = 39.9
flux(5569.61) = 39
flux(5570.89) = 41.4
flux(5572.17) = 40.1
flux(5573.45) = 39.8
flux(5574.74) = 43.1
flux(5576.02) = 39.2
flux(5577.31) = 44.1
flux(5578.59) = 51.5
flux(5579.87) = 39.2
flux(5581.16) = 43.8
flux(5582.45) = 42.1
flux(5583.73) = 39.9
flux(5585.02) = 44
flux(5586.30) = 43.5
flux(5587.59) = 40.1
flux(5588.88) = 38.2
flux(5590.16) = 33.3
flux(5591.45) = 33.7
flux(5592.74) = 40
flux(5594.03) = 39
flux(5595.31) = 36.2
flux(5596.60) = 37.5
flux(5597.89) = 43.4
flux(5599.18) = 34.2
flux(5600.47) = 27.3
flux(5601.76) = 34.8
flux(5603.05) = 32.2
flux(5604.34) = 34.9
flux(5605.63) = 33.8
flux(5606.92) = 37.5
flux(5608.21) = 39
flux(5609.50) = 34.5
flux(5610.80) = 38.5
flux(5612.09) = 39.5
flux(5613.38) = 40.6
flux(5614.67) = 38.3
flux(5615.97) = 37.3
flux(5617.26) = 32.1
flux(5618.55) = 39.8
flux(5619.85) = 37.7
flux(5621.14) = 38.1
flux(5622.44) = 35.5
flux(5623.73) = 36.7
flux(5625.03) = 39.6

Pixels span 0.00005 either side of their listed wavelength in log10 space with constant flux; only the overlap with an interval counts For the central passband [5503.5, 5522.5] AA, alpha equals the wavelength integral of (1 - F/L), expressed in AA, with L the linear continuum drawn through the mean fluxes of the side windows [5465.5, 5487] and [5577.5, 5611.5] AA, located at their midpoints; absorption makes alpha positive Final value 1.1 AA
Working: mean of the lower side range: 37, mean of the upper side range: 38.2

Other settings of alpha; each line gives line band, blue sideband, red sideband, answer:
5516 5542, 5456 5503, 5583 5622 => -1.0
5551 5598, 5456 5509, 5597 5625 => -5.0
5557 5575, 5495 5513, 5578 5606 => -1.1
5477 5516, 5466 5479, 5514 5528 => 1.2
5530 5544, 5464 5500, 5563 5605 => -0.4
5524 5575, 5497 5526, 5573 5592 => -1.2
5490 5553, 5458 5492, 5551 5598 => 1.0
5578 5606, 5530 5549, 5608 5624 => -0.2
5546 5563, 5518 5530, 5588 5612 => -1.4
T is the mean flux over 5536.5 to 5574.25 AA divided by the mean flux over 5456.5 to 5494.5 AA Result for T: 1.09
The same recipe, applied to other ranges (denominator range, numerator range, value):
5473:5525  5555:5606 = 1.07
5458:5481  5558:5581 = 1.13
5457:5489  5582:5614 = 1.04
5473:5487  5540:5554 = 1.08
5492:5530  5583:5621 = 1.02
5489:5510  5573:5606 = 1.06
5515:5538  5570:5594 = 1.08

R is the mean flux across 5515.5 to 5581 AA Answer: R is 39.7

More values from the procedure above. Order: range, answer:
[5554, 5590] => 41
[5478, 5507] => 36.8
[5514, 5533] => 37.2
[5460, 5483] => 36.4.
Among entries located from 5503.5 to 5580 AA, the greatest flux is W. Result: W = 51.5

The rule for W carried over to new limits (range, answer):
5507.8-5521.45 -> 41.6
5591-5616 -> 43.4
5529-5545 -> 43.9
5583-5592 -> 44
